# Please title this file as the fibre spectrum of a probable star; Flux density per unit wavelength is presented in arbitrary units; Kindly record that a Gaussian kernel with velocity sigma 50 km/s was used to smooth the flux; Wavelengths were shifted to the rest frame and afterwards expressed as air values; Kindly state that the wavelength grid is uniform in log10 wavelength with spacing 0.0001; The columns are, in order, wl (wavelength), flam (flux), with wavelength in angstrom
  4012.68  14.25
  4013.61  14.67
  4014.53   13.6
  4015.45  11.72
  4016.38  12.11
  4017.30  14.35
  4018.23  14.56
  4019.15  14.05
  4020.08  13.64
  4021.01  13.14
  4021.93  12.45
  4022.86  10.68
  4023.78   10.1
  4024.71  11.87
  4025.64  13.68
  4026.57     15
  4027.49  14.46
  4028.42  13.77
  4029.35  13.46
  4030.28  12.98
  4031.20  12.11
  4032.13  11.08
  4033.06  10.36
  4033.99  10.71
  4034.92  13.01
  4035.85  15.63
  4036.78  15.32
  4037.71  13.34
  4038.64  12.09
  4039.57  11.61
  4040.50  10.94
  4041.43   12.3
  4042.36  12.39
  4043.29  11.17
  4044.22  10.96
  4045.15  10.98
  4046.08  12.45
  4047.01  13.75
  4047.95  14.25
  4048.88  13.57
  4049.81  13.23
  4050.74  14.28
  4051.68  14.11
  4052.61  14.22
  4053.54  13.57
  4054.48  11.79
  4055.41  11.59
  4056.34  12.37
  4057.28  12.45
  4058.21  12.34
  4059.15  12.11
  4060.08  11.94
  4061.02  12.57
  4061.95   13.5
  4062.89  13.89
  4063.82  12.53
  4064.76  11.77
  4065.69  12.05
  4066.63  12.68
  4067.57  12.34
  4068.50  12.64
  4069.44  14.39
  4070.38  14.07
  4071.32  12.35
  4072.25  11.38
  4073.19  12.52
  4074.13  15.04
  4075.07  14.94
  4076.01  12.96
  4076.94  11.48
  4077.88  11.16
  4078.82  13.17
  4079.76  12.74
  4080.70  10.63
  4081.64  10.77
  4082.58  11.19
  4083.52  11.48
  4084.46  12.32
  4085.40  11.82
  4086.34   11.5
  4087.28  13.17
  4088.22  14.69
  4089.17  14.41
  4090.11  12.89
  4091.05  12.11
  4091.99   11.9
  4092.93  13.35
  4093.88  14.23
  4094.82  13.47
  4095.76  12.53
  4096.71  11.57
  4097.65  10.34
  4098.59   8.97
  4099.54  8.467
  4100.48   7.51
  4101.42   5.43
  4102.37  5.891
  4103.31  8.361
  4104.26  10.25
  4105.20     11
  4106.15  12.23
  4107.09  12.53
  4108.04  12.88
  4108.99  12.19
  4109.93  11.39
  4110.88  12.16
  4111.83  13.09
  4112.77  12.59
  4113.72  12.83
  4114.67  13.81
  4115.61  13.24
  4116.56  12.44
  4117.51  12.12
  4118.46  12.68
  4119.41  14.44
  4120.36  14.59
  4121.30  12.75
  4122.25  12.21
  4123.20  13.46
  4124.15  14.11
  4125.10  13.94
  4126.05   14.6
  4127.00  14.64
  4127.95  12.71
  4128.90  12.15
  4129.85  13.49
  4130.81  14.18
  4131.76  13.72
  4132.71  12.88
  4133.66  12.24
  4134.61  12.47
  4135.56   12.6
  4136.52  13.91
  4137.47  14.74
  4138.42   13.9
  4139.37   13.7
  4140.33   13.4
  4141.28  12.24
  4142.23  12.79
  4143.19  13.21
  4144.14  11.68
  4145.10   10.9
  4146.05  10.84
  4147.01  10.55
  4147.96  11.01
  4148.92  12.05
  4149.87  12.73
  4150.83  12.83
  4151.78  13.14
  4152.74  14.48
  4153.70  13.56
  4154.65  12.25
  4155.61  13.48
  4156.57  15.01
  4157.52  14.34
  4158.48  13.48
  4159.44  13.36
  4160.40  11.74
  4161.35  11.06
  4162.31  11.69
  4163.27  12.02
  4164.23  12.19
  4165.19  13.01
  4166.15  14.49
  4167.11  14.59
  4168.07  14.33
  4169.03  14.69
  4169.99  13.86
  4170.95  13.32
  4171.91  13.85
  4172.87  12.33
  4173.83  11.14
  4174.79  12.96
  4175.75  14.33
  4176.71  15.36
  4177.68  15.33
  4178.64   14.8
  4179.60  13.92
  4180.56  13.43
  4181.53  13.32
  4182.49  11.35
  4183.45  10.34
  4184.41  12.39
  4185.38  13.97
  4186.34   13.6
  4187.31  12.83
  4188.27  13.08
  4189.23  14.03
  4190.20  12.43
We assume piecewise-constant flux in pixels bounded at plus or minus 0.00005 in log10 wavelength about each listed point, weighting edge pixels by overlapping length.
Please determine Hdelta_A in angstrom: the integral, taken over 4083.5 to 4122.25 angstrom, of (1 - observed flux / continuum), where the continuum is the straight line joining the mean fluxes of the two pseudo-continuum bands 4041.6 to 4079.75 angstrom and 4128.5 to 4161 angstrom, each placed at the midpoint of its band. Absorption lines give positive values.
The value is 3.0 angstrom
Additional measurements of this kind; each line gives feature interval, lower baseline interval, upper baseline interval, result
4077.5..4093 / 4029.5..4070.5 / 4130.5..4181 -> 0.6 angstrom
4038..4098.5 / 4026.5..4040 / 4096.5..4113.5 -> -4.6 angstrom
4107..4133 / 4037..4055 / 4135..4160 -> -0.6 angstrom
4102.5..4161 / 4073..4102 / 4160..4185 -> -1.1 angstrom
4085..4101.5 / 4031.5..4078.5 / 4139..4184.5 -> 1.4 angstrom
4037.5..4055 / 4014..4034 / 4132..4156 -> 0.1 angstrom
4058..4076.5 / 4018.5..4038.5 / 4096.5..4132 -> -0.6 angstrom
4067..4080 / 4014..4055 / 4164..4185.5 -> 0.1 angstrom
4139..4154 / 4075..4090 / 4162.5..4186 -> 0.7 angstrom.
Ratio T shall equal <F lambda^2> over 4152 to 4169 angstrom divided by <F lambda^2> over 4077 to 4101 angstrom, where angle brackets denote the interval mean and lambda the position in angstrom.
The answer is 1.2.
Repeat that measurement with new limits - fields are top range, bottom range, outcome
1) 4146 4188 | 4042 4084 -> 1.09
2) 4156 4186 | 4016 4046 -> 1.13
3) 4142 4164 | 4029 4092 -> 1.04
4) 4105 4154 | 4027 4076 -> 1.05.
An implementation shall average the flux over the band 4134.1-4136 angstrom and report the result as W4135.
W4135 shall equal 12.6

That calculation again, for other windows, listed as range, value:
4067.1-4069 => 12.5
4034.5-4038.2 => 14.3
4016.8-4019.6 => 14.3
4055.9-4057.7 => 12.4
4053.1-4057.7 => 12.3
